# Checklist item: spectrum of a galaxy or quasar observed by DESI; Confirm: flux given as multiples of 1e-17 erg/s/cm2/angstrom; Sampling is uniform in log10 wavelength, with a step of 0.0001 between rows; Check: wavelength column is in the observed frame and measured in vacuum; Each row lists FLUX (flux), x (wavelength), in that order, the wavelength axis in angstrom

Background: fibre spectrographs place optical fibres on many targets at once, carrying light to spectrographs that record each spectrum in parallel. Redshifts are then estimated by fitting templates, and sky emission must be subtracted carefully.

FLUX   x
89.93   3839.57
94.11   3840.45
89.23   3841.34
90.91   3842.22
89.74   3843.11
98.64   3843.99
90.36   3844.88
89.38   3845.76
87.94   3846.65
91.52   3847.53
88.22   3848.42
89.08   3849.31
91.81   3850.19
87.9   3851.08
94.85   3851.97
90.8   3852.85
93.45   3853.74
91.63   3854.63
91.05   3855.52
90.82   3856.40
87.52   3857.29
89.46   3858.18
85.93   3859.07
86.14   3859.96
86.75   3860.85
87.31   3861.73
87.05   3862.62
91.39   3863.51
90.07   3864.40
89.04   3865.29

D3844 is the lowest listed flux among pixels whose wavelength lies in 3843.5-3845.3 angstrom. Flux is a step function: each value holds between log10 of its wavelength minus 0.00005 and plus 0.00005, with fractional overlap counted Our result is 90.36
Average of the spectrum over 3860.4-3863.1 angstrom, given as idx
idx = 87.3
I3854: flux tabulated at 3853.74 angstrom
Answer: 93.45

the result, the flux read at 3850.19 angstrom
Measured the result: 91.81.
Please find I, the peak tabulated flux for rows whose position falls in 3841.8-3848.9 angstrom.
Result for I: 98.64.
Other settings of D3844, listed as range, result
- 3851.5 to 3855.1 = 90.8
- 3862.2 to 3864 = 87.05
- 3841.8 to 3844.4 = 89.74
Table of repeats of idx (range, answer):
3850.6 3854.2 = 91.6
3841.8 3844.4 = 93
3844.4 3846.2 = 90.1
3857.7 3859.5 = 87.5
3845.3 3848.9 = 89.2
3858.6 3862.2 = 86.7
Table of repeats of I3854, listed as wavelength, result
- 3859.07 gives 85.93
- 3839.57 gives 89.93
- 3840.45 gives 94.11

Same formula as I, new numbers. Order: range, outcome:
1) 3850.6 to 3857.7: 94.85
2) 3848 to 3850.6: 91.81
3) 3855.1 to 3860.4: 91.05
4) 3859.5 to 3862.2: 87.31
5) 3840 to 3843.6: 94.11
